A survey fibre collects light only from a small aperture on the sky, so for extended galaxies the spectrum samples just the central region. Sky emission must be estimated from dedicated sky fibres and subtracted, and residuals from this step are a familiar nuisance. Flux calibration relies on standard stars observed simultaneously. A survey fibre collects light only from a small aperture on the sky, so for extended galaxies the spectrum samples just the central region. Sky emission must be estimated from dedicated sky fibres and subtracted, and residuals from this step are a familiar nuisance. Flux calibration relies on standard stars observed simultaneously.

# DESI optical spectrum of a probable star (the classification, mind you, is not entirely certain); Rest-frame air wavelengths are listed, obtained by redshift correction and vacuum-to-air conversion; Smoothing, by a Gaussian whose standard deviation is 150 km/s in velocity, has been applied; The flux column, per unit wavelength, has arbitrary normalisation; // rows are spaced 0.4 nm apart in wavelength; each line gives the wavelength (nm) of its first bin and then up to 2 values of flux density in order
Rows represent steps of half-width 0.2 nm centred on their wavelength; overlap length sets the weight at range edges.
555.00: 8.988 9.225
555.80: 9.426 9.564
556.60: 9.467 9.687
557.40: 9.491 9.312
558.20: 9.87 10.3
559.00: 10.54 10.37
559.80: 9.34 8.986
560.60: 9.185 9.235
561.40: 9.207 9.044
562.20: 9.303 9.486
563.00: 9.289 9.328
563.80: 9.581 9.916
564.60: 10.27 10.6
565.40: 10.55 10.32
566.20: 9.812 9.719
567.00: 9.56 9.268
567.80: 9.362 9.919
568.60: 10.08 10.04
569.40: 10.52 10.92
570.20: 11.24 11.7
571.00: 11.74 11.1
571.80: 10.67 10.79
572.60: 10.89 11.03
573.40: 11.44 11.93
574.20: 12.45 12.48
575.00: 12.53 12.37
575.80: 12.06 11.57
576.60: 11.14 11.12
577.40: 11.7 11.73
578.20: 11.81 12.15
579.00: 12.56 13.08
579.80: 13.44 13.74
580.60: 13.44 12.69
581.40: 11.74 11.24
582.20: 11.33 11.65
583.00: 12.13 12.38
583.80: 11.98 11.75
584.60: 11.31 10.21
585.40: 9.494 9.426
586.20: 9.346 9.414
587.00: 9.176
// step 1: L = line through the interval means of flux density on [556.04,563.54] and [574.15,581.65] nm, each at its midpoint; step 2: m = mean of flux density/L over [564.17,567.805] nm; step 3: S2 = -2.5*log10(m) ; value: 0.05 mag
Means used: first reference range 9.53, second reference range 12.3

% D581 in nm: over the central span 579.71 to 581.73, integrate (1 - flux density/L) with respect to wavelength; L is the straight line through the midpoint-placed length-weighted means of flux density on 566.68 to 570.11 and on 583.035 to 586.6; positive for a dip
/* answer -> -0.447 nm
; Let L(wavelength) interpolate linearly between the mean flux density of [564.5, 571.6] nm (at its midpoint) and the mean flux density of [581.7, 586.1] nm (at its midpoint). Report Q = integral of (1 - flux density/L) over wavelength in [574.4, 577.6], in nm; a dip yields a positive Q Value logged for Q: -0.33 nm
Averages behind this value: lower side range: 10.4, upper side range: 11.1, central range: 11.9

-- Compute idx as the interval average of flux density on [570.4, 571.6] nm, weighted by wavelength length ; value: 11.5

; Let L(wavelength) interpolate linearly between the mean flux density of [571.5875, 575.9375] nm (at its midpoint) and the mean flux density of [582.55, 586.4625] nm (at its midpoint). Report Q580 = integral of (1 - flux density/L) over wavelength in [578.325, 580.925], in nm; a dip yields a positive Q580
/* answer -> -0.40 nm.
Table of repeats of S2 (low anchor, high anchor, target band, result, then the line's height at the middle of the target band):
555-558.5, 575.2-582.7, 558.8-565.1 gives 0.058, 10.1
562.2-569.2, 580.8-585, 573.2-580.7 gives -0.108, 11.1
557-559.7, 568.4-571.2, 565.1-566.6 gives 0.039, 10.6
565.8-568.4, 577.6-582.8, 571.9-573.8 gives -0.026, 10.8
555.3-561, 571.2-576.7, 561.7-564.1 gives 0.094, 10.2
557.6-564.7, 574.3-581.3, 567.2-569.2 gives 0.107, 10.7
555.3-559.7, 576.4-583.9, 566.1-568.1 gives 0.131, 10.8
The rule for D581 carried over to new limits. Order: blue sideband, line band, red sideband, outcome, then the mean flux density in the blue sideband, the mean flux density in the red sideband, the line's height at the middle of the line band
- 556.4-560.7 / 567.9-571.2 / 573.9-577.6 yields 0.12 nm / 9.7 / 11.9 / 11.1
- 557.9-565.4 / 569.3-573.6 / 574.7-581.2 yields 0.06 nm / 9.68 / 12.3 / 11.3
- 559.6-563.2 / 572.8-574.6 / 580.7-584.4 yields -0.17 nm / 9.23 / 11.9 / 10.8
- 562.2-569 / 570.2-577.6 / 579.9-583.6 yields -0.34 nm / 9.81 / 12.3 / 11.1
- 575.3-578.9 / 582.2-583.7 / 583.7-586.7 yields -0.17 nm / 11.7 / 10.3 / 10.7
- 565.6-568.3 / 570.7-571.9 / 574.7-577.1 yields -0.06 nm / 9.7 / 11.9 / 10.7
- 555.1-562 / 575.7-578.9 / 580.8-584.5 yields -0.09 nm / 9.54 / 11.9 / 11.3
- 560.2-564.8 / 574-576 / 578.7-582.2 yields -0.12 nm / 9.42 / 12.6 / 11.7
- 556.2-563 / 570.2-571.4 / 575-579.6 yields -0.05 nm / 9.54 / 12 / 11.1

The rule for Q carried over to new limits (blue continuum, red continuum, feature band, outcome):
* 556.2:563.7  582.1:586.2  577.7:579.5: -0.257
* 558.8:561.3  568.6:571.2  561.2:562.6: 0.089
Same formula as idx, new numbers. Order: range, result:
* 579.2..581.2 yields 13.3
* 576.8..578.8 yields 11.7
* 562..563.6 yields 9.35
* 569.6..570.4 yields 11.1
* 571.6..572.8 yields 10.8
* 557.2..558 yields 9.4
